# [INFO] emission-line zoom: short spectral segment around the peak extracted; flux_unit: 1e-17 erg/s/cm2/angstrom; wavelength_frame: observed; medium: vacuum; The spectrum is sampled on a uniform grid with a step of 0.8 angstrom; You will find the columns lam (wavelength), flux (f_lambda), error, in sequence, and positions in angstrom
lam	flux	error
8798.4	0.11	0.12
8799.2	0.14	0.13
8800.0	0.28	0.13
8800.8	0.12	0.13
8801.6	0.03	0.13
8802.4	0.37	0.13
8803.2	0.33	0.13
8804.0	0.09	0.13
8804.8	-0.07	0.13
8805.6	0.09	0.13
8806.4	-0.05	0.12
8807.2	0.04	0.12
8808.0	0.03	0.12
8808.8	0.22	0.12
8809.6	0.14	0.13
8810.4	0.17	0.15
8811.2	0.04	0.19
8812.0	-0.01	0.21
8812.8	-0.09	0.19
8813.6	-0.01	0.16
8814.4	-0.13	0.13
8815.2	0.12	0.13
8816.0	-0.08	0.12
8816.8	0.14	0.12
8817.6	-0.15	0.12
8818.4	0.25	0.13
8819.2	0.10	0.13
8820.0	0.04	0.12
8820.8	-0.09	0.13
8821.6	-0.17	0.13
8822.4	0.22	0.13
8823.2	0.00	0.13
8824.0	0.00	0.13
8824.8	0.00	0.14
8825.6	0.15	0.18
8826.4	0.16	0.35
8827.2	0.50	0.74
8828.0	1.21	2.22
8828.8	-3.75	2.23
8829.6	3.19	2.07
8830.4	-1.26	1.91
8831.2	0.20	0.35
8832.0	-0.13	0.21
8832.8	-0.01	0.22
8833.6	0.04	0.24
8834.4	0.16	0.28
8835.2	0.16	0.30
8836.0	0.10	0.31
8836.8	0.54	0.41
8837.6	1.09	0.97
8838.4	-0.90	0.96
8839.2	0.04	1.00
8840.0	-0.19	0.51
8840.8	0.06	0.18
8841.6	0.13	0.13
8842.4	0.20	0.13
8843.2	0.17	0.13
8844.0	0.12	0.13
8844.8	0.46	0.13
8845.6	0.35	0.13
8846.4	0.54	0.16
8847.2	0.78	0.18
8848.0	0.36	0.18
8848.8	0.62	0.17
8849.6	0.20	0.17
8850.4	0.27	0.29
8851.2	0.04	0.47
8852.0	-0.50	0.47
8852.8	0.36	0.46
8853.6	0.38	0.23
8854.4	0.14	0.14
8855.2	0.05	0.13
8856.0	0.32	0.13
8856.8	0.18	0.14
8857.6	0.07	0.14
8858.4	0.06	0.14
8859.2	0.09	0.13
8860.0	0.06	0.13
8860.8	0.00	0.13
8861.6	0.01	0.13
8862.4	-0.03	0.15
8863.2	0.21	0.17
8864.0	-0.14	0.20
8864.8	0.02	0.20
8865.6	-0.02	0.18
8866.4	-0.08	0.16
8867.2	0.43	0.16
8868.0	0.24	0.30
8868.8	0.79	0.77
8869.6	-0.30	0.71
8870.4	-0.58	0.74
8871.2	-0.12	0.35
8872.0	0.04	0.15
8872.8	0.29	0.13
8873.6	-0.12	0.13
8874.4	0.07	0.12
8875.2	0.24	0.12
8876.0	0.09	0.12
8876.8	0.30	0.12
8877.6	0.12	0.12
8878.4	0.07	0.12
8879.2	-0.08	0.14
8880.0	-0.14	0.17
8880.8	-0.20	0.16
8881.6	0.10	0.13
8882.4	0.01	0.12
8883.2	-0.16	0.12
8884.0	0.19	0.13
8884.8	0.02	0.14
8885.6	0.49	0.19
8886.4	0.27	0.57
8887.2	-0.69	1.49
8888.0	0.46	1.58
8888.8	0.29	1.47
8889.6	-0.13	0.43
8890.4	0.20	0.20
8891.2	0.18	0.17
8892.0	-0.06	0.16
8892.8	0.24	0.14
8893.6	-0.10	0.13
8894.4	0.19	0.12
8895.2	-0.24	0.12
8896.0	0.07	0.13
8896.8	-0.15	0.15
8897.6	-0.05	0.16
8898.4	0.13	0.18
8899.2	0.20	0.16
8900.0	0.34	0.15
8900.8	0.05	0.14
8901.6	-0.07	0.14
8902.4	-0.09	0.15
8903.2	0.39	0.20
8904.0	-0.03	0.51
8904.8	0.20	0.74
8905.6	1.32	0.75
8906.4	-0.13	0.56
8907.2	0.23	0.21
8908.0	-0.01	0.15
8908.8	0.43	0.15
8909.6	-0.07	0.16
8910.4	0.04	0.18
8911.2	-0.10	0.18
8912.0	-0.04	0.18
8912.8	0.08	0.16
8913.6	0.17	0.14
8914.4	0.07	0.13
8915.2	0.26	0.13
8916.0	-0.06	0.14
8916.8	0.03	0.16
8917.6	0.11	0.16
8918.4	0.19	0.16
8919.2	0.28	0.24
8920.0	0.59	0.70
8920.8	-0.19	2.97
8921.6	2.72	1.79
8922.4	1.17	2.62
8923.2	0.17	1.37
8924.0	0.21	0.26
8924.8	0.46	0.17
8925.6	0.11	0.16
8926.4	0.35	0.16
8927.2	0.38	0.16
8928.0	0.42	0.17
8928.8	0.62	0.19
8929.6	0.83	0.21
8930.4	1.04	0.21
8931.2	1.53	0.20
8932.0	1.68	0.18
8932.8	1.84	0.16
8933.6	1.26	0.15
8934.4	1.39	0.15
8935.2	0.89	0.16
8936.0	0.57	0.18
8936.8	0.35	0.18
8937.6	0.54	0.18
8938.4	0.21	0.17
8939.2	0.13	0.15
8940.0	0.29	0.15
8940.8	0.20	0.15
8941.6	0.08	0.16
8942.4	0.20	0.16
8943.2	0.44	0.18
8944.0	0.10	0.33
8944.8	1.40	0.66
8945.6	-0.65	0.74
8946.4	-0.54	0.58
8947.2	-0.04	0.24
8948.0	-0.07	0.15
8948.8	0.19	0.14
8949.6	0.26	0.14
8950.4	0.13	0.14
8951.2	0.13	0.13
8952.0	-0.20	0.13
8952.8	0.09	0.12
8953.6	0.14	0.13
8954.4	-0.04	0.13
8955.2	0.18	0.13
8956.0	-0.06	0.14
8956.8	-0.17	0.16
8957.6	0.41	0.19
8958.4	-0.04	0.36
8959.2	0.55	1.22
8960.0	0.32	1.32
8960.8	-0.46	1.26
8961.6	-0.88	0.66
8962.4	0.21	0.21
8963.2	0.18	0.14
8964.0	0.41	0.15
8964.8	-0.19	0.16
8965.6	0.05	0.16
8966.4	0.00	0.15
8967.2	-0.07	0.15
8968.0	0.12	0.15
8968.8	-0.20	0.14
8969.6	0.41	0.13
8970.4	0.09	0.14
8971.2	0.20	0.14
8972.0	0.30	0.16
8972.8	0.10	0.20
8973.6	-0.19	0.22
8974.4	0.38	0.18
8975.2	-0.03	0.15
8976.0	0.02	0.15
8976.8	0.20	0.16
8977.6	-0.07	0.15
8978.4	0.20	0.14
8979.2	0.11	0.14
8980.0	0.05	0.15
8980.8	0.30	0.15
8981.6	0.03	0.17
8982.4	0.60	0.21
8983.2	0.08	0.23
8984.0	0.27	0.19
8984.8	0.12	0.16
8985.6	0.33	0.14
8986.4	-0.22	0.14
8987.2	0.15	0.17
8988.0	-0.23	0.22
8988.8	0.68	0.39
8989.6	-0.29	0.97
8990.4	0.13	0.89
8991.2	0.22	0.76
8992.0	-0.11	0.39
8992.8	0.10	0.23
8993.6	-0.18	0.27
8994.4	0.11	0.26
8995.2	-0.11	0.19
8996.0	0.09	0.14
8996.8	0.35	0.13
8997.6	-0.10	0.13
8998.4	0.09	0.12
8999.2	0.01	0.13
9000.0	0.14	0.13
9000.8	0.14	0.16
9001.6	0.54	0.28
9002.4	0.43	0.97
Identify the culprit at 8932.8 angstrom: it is [O III]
